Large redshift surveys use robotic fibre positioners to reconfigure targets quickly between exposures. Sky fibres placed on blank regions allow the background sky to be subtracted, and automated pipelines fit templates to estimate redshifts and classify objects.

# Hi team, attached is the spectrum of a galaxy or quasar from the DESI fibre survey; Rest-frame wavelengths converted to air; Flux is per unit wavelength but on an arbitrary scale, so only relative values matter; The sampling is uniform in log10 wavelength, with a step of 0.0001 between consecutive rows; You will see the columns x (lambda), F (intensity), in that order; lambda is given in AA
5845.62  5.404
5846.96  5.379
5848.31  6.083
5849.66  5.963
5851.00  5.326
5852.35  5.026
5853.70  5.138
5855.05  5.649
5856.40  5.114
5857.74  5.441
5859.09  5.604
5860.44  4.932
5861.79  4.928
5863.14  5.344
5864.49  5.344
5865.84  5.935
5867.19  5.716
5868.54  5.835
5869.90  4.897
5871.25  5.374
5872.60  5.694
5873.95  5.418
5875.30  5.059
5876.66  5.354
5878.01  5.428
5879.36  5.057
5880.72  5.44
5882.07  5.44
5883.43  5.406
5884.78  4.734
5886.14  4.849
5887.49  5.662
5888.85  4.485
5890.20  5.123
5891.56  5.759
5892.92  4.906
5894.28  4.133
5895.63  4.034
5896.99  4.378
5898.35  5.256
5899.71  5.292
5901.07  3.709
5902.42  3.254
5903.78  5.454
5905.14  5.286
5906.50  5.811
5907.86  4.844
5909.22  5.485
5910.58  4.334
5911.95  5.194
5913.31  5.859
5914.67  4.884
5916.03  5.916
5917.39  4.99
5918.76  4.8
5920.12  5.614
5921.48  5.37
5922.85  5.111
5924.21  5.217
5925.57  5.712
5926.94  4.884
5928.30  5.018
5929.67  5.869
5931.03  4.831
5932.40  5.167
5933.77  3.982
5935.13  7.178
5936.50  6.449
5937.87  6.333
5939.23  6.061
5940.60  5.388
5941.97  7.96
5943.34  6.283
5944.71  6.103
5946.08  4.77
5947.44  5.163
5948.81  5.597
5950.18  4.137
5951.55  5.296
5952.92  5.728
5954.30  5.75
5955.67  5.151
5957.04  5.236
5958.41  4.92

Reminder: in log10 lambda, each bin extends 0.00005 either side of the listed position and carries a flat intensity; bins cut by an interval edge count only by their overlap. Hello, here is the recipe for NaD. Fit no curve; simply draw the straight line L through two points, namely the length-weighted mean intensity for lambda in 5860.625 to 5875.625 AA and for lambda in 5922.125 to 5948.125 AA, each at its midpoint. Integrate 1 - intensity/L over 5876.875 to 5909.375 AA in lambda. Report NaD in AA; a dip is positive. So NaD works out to 3.2 AA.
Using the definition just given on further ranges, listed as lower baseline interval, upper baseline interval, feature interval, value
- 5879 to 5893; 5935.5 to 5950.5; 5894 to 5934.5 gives 4.0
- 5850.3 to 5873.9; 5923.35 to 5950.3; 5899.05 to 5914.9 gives 1.7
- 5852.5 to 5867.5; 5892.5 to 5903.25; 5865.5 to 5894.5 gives -2.6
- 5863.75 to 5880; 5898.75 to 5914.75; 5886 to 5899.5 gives 0.7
